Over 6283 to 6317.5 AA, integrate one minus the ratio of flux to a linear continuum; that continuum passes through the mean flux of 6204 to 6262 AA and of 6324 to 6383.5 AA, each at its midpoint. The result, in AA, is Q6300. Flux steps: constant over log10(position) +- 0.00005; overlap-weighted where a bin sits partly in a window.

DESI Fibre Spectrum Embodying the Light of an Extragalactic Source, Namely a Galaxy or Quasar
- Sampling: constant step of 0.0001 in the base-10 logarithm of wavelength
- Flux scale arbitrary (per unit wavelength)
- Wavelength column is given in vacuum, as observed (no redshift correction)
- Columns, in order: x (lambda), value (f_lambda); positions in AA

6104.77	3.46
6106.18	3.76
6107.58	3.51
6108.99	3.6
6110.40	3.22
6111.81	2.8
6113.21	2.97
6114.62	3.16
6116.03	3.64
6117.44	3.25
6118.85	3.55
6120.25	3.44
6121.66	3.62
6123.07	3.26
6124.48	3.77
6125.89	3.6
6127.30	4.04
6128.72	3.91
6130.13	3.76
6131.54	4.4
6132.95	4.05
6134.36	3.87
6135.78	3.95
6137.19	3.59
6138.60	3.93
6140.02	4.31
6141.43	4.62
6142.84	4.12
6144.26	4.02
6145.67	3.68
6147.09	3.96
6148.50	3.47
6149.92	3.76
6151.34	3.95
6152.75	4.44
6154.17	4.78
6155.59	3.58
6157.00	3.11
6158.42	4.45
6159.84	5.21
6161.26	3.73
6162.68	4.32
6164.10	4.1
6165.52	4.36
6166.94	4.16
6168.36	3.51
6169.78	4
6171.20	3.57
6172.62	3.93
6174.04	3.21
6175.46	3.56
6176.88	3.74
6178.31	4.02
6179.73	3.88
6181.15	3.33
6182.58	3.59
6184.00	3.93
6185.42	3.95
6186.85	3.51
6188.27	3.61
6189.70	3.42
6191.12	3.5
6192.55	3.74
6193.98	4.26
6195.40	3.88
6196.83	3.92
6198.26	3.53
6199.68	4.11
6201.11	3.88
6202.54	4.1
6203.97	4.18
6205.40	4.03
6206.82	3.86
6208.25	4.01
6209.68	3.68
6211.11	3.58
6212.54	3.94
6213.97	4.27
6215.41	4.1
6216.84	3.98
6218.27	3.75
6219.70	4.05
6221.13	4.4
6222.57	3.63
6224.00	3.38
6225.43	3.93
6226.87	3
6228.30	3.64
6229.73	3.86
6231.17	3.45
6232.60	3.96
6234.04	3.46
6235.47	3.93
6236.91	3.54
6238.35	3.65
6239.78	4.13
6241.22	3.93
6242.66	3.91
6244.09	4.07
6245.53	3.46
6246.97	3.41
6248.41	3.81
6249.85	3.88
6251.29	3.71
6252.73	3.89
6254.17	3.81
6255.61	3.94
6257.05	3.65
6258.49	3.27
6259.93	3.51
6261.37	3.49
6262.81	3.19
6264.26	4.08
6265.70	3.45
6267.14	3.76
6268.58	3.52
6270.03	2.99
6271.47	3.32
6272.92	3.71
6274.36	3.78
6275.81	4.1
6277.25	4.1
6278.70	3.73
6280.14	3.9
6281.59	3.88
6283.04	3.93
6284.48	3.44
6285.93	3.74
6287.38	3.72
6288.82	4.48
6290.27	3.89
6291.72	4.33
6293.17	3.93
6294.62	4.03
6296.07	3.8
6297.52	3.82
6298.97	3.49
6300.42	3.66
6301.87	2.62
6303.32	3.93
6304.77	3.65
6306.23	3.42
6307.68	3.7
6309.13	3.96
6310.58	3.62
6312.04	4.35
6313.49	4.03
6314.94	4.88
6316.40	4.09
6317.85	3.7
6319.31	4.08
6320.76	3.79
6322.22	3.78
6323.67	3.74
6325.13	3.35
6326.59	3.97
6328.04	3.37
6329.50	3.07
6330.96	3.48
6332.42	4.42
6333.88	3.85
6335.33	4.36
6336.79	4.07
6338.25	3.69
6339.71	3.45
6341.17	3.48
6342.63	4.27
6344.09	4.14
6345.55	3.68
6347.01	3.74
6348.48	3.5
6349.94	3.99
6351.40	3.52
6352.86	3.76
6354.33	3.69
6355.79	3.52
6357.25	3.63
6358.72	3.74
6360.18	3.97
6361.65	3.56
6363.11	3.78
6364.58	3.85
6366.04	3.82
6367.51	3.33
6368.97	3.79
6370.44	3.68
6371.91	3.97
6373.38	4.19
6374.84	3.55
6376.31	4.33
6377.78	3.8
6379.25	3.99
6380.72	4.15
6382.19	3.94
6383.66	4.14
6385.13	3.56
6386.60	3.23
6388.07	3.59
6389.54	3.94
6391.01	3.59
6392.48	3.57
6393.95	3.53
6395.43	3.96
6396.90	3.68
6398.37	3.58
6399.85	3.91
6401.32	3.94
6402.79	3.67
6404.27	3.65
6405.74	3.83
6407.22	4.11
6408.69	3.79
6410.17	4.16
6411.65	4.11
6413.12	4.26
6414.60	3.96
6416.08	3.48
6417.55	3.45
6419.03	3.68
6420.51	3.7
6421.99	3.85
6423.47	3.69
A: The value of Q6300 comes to -0.6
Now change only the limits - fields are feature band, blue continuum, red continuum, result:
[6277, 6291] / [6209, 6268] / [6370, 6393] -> -0.4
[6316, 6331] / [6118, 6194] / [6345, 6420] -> 0.5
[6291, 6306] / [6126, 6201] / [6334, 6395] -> 0.4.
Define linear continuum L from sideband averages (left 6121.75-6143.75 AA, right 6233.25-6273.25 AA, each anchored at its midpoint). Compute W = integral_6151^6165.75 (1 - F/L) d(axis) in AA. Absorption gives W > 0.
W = -1.2 AA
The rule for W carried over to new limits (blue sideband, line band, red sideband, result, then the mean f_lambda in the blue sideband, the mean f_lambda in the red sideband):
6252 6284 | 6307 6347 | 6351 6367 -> -1.76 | 3.68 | 3.71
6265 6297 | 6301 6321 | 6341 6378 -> -0.28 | 3.8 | 3.78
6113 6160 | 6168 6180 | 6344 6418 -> 0.41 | 3.85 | 3.79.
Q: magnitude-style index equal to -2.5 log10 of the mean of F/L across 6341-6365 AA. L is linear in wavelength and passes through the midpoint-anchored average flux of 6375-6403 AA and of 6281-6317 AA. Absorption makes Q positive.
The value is 0.02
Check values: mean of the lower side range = 3.85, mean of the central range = 3.76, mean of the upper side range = 3.79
